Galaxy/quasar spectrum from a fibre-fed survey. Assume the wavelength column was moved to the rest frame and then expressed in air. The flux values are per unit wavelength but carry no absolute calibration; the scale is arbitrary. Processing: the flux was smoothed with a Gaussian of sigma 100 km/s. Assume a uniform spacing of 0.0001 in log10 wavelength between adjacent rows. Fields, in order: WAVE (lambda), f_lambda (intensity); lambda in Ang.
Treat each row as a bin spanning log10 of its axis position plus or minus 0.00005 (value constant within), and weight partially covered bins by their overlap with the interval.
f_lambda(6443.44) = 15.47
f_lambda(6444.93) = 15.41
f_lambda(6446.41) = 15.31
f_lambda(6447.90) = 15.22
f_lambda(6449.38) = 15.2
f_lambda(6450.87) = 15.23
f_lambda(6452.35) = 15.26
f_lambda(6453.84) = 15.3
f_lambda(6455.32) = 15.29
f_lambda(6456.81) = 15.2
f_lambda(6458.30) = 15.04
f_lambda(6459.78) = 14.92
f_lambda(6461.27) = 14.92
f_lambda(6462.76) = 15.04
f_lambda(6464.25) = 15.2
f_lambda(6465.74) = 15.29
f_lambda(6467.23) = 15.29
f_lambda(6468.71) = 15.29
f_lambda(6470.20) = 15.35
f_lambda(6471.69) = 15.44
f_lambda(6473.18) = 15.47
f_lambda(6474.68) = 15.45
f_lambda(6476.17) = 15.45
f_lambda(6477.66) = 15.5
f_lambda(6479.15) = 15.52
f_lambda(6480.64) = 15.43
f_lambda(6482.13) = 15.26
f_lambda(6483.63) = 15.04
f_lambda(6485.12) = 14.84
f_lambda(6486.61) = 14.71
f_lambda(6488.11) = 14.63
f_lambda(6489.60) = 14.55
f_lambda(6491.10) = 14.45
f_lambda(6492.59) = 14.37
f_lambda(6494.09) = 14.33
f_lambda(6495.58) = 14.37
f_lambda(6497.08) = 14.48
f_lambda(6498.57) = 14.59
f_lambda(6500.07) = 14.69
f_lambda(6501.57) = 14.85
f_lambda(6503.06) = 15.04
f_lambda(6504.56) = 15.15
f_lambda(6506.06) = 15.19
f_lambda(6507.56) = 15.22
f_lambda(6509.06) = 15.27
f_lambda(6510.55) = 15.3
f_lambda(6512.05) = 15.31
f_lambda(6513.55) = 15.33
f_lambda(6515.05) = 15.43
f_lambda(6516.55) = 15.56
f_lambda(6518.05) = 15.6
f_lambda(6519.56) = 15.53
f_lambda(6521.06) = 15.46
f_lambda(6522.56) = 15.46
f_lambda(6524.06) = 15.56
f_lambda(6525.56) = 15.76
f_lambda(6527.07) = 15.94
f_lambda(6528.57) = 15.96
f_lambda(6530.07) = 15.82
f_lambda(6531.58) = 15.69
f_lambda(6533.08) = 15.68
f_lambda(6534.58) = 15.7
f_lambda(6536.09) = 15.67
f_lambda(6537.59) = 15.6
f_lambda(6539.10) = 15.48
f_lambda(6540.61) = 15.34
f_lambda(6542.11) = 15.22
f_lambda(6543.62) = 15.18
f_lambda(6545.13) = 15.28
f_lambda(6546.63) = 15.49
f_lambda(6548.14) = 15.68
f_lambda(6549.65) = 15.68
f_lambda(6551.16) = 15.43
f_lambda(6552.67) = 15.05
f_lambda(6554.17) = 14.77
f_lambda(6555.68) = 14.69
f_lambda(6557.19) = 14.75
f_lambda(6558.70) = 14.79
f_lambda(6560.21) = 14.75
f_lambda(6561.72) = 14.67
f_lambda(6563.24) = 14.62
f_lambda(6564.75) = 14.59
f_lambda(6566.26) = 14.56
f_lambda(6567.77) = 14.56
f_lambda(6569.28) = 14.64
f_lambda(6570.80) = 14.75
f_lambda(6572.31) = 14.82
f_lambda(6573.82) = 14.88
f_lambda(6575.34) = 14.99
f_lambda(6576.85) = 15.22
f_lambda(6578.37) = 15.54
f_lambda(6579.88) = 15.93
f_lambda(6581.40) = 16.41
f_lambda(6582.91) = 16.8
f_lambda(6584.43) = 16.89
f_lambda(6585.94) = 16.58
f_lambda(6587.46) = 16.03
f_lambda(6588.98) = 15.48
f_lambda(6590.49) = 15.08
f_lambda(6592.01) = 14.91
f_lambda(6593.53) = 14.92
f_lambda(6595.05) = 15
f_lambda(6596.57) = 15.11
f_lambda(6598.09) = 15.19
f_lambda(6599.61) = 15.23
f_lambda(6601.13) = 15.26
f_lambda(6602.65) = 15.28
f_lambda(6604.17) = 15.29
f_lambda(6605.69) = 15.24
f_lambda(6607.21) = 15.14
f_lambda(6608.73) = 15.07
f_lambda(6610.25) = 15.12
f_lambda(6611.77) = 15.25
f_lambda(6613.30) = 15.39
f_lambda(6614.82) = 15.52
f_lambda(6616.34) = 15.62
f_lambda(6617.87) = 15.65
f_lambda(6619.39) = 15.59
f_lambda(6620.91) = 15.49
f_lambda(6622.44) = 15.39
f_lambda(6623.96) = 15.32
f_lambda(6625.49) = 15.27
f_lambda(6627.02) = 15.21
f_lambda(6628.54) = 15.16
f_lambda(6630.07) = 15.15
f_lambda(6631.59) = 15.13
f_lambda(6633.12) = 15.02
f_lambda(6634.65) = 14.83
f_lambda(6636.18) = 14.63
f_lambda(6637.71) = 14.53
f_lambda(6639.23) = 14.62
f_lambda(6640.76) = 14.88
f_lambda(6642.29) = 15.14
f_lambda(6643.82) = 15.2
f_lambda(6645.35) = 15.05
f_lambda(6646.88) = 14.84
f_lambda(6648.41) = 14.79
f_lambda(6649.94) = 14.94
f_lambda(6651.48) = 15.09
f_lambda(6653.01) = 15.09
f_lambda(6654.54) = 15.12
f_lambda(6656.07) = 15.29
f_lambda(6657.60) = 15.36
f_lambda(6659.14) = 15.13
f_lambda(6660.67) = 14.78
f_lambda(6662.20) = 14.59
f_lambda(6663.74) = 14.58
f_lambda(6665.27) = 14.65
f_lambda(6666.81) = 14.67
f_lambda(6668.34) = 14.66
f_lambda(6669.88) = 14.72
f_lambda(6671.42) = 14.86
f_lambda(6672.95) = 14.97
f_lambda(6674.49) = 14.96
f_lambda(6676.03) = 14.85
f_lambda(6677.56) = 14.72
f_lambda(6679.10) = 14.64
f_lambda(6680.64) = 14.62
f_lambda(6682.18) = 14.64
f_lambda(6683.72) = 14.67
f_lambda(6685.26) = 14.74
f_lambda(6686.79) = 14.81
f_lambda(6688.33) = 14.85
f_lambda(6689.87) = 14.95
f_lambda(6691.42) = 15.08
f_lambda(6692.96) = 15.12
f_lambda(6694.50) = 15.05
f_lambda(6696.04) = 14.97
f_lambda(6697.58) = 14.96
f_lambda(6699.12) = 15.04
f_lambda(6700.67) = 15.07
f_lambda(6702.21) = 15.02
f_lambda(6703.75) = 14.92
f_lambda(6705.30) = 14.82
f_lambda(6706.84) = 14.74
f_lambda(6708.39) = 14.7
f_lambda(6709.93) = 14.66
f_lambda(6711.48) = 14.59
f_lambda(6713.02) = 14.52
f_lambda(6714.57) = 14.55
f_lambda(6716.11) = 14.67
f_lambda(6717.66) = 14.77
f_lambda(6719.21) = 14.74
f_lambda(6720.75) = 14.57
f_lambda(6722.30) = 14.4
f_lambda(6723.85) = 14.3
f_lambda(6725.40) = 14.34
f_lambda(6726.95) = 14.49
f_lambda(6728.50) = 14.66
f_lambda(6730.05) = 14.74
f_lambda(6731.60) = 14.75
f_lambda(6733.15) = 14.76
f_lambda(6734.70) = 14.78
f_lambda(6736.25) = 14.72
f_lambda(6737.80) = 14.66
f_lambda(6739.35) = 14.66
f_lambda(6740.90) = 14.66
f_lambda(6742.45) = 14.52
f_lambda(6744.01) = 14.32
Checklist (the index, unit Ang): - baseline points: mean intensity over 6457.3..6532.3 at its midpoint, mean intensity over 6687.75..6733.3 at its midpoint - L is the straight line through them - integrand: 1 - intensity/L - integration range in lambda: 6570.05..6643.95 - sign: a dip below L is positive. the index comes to -1.7 Ang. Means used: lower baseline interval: 15.2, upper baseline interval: 14.8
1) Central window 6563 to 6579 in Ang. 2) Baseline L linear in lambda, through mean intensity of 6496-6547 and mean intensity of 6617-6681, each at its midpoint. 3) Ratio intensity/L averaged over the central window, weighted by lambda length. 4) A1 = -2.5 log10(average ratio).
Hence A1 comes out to 0.028 mag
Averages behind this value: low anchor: 15.4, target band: 14.8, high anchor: 15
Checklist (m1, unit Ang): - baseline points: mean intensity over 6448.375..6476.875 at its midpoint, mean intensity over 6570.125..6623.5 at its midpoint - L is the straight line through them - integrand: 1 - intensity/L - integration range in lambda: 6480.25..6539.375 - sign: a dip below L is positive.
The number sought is 0.4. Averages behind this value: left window 15.2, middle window 15.2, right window 15.4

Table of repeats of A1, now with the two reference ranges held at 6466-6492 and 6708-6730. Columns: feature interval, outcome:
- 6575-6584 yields -0.07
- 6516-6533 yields -0.04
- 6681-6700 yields -0.02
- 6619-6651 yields -0.02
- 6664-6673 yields 0.00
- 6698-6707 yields -0.02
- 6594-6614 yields -0.02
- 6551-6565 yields 0.01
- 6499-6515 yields 0.00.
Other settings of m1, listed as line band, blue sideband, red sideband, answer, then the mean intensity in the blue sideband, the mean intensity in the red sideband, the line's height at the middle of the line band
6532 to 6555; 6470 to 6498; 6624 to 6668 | -0.7 Ang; 15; 15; 15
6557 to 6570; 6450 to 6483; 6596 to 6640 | 0.5 Ang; 15.3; 15.2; 15.2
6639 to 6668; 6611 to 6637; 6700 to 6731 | 0.3 Ang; 15.3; 14.7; 15.1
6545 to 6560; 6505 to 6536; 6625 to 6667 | 0.2 Ang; 15.5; 15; 15.4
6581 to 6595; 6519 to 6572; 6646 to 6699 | -0.7 Ang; 15.2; 14.9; 15.1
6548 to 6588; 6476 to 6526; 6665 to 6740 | -0.7 Ang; 15.1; 14.8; 15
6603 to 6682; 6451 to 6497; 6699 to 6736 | -1.2 Ang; 15.1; 14.7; 14.8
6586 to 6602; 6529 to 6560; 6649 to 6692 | -0.1 Ang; 15.3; 14.9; 15.2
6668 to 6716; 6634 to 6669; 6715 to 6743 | -0.2 Ang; 14.9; 14.6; 14.8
